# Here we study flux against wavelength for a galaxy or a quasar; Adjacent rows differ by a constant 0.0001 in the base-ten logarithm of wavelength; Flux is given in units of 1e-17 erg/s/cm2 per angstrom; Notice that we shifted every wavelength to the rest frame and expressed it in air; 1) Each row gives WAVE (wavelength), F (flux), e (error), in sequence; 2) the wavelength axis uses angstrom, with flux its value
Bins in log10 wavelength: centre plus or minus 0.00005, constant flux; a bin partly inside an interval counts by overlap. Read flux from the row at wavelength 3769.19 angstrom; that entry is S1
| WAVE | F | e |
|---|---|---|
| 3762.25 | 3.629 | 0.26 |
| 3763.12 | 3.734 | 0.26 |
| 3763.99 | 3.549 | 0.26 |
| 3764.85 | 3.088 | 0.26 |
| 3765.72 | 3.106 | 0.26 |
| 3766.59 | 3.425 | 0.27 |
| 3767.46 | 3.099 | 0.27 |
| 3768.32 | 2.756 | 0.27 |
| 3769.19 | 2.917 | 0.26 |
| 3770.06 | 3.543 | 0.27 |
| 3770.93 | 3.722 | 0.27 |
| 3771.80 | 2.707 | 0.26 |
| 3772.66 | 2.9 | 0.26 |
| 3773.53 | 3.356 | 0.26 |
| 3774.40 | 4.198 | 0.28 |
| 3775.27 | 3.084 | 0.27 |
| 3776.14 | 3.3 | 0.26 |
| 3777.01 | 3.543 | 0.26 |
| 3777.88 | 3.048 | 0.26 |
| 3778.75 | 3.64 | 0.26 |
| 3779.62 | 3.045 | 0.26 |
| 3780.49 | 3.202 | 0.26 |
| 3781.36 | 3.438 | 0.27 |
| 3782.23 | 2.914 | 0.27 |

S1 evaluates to 2.917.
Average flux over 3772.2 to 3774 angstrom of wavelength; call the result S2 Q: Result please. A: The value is 3.15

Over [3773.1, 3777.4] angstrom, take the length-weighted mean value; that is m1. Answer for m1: 3.49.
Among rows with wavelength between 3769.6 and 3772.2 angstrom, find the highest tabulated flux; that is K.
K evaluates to 3.722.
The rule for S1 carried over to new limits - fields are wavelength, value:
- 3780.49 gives 3.202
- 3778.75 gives 3.64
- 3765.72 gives 3.106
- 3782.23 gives 2.914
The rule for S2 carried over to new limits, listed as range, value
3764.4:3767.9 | 3.19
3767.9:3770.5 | 3.07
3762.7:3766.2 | 3.37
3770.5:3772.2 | 3.22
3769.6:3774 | 3.25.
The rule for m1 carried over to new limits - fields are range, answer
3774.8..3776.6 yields 3.21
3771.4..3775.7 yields 3.26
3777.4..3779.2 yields 3.35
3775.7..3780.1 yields 3.31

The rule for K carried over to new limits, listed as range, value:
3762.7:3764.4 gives 3.734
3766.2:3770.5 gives 3.543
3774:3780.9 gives 4.198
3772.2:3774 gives 3.356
